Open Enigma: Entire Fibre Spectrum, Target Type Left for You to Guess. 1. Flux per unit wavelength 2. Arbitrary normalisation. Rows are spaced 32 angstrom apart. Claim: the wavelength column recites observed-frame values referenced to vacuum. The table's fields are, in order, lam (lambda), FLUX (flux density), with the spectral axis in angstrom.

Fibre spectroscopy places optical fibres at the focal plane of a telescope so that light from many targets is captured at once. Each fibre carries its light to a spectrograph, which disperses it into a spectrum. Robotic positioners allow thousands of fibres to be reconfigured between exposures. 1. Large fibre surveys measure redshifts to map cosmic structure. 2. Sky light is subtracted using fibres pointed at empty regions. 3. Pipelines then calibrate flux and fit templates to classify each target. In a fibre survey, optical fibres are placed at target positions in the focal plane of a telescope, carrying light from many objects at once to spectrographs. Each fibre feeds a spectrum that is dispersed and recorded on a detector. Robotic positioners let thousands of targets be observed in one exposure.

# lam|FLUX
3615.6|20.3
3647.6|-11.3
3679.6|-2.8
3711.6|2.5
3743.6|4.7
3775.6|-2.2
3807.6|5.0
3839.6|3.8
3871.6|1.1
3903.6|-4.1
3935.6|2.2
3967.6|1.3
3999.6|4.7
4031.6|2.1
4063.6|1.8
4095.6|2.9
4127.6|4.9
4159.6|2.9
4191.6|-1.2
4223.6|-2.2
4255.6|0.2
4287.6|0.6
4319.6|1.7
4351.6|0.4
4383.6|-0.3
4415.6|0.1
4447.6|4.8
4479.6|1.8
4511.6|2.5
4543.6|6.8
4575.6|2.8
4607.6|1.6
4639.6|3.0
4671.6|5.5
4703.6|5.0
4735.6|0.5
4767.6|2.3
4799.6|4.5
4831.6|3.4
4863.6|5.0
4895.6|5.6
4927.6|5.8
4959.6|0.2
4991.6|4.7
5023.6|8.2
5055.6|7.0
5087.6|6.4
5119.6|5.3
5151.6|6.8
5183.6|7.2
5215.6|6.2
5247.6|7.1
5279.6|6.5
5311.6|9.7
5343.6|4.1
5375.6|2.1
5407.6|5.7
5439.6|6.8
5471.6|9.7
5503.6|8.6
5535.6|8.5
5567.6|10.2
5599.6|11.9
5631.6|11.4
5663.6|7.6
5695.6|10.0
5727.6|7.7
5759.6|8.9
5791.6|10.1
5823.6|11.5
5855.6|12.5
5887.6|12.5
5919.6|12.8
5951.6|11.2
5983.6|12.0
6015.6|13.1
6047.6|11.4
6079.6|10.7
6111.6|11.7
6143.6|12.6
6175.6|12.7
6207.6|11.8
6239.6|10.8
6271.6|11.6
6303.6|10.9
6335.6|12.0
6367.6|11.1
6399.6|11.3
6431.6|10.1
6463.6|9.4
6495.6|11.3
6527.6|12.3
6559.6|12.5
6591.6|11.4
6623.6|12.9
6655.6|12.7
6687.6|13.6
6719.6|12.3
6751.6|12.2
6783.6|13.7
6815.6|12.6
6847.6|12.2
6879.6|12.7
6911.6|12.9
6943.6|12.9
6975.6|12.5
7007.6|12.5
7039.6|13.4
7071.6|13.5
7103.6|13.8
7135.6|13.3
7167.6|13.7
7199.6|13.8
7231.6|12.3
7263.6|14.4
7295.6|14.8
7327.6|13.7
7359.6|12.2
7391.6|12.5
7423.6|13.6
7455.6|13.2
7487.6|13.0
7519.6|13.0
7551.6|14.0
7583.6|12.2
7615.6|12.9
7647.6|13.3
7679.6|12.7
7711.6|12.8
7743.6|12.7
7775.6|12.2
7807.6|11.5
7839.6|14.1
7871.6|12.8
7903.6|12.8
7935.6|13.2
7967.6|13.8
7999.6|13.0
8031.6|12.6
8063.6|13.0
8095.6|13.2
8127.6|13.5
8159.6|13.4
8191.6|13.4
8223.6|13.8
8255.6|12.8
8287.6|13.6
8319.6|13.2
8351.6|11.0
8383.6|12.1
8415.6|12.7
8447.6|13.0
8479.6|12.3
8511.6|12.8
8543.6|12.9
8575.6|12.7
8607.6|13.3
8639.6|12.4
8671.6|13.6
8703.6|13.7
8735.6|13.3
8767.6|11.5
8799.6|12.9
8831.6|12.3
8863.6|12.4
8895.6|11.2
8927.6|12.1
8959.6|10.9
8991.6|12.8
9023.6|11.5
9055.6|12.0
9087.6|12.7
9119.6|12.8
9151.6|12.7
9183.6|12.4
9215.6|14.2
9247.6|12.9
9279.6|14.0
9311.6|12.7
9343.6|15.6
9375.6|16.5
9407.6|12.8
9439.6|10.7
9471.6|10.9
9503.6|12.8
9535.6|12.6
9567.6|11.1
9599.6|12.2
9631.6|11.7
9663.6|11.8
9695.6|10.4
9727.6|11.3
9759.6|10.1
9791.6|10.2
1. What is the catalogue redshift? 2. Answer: 0.249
